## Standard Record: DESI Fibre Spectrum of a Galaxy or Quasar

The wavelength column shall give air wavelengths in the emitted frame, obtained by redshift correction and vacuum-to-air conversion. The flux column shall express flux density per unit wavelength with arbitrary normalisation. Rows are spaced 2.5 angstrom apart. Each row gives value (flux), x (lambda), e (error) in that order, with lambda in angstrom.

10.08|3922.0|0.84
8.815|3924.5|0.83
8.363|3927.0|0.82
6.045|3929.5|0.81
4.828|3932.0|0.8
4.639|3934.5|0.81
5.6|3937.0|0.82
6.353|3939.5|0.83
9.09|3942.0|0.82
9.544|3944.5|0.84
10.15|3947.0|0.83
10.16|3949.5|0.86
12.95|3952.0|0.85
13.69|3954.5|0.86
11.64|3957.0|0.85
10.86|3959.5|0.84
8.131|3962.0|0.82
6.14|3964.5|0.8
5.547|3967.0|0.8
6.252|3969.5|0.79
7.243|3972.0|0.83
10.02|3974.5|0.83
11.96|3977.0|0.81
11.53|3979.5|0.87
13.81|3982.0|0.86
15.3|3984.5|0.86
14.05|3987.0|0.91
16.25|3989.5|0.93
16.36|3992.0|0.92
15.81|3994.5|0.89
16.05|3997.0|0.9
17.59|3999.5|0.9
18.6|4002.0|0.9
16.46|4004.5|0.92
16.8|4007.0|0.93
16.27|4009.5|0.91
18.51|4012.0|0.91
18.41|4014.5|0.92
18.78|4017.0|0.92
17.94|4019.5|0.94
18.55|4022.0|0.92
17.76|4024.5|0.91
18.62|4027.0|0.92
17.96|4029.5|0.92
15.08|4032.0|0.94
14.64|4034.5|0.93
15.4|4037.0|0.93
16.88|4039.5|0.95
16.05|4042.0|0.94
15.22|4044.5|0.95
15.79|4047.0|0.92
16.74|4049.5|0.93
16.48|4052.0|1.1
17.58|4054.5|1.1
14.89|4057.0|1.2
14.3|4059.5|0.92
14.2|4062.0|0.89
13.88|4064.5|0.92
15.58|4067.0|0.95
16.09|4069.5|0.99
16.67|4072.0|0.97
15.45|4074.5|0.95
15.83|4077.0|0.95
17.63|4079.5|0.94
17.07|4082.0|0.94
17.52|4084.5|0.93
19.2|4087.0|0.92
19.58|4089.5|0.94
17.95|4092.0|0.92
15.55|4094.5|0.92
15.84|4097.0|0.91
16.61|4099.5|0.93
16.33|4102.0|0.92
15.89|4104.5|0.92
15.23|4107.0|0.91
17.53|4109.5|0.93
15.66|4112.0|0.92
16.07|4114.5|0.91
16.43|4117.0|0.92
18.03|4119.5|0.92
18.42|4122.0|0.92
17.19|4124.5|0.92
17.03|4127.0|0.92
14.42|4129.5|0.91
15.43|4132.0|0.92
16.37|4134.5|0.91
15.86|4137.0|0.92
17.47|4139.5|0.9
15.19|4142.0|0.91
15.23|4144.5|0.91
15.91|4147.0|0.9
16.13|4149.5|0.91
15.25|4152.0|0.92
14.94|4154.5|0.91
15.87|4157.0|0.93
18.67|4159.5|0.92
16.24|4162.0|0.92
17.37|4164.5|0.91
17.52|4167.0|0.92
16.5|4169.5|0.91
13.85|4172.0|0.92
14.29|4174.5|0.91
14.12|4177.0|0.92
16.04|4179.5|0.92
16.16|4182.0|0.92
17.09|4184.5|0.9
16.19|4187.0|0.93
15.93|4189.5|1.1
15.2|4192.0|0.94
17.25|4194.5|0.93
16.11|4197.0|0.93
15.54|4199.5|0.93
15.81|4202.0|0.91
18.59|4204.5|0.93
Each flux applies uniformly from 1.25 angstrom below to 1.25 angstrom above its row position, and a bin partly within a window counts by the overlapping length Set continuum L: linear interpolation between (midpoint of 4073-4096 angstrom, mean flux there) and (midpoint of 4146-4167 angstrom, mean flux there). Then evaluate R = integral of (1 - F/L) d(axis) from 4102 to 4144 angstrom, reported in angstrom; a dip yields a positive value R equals 1.1 angstrom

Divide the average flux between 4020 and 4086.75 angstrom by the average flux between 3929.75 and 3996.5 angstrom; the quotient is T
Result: 1.58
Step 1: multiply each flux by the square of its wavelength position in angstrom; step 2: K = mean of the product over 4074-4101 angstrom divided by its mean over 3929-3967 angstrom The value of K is 2.1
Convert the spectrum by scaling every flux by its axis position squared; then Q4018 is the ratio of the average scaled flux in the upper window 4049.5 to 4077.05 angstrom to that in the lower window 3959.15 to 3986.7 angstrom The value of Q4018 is 1.7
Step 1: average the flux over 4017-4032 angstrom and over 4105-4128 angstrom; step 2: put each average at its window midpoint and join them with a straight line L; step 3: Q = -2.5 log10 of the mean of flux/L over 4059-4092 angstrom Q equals 0.05 mag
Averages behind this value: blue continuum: 18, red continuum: 16.8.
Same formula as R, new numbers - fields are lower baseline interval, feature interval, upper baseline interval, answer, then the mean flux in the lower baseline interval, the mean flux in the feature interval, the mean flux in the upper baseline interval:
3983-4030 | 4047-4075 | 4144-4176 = 1.82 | 17.1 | 15.6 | 16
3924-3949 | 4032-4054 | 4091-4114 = -4.76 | 7.38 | 15.9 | 16.3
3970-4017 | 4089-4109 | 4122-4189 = -1.09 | 15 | 16.5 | 16.1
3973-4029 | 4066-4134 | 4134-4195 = -2.61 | 16.1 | 16.7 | 16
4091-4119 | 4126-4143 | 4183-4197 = 0.36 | 16.3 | 16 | 16.3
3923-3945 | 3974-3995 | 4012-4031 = -0.64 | 6.98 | 14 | 18.3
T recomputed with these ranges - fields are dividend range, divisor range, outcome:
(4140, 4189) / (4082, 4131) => 0.95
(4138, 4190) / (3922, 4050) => 1.23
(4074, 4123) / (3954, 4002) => 1.39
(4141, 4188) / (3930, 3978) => 1.85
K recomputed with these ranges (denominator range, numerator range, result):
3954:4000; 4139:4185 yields 1.47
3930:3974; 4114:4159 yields 2.12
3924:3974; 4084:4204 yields 2.16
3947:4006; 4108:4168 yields 1.43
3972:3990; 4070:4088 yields 1.40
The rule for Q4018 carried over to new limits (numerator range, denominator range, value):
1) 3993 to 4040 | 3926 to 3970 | 2.12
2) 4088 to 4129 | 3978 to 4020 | 1.09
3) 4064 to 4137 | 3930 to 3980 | 2.04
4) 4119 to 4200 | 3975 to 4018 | 1.10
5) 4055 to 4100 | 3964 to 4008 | 1.29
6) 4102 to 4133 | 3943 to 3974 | 1.90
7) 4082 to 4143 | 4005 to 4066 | 1.05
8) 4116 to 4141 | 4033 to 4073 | 1.10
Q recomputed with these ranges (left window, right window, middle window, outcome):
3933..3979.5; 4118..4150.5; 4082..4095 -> -0.239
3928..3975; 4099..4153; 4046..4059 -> -0.245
